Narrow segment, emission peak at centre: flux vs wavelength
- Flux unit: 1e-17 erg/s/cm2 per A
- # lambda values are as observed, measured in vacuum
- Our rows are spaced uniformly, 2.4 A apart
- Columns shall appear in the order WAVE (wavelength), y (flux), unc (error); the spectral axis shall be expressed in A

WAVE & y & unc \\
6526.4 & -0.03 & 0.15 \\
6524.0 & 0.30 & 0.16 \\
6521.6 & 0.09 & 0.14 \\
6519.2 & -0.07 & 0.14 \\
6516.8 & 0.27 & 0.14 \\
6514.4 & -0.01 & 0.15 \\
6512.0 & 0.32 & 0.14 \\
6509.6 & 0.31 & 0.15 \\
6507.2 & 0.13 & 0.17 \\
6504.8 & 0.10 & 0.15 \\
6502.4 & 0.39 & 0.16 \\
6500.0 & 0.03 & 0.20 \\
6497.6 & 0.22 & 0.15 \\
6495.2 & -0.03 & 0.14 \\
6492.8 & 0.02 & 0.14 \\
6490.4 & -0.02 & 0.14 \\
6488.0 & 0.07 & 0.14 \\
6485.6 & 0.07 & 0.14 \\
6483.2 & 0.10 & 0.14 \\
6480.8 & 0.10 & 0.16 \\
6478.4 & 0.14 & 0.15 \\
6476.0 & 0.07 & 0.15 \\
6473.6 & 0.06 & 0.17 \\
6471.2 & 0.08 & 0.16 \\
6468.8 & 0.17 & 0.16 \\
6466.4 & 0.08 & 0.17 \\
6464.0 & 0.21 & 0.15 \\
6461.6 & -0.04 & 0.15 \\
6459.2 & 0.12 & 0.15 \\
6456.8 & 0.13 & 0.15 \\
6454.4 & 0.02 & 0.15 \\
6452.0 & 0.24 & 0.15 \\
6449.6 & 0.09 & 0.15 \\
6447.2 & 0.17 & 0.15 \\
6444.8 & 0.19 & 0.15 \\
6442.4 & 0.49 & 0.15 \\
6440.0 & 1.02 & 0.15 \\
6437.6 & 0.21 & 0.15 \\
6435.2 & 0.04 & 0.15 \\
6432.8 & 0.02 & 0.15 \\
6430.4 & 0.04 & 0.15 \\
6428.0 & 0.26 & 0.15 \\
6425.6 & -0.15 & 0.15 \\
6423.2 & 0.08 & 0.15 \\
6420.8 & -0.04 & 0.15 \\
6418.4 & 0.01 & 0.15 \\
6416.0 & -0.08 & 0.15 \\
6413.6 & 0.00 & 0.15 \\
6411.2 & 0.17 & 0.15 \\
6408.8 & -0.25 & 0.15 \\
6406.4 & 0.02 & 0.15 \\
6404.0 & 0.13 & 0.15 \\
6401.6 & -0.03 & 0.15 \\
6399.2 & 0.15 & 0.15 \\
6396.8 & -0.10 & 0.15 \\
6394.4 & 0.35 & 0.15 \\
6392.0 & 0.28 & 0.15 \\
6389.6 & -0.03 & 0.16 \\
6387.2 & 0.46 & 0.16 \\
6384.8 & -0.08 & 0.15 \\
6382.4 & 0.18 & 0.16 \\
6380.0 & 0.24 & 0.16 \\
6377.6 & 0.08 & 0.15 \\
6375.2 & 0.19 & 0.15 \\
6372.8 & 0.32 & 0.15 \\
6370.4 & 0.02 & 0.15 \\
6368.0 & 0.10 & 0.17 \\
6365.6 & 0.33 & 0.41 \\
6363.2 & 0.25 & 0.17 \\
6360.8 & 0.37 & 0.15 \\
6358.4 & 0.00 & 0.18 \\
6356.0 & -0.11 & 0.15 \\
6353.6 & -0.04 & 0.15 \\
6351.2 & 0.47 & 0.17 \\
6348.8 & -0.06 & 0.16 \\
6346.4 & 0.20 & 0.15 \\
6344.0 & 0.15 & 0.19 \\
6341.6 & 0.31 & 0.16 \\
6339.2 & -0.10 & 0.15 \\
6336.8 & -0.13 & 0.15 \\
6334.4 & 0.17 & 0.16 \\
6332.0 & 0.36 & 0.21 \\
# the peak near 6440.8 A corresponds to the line [O III] 5007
